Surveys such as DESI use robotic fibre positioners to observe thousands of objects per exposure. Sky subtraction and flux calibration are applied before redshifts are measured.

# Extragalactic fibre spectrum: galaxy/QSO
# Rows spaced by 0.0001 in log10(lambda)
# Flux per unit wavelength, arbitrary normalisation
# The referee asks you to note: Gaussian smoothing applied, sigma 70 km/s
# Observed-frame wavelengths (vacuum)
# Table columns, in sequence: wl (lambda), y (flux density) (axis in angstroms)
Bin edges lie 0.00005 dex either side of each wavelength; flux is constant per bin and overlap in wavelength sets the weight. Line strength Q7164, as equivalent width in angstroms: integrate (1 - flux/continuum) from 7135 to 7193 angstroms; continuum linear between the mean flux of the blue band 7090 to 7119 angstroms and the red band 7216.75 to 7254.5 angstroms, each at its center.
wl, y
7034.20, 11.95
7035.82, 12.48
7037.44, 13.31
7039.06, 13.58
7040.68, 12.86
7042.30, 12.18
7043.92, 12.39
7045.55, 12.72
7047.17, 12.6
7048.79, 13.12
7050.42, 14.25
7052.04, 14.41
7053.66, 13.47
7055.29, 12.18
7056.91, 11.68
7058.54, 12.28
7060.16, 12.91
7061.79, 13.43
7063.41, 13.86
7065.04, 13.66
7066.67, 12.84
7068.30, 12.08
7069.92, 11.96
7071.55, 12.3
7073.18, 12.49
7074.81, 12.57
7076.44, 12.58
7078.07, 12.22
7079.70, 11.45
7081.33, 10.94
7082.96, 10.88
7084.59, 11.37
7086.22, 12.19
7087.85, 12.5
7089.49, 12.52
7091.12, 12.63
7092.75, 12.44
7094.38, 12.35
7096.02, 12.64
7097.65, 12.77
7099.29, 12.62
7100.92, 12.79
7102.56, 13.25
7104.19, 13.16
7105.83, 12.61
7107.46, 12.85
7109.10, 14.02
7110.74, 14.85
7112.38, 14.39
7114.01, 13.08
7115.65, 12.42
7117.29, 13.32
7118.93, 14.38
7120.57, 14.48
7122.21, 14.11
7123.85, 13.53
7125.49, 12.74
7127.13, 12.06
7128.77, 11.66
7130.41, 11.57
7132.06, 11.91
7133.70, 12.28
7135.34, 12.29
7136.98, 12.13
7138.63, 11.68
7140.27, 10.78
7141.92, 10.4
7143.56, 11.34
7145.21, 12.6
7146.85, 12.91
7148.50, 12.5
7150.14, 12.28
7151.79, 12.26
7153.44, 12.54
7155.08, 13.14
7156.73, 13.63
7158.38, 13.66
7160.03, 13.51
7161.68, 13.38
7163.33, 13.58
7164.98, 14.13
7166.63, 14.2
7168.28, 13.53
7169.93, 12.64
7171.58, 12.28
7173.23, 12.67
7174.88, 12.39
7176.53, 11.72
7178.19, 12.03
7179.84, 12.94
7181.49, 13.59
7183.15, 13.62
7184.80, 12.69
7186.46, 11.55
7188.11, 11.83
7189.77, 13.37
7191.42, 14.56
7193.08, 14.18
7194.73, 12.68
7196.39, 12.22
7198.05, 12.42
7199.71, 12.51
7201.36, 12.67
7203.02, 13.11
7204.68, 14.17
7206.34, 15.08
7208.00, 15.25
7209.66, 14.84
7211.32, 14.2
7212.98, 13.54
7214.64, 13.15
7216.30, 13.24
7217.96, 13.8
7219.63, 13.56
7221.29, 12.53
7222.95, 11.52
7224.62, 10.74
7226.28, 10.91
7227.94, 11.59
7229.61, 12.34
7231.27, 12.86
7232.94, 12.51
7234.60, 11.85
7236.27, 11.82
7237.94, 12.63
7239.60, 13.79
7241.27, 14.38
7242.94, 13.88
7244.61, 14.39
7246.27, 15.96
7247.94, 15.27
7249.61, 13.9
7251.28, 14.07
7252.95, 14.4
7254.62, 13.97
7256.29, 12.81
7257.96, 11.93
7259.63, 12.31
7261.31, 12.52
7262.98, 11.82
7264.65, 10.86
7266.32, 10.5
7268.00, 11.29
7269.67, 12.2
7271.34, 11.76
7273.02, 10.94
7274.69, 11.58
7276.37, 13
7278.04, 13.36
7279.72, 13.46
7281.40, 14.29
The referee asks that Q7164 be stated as 1.78 angstroms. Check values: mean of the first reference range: 13.1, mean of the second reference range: 13.1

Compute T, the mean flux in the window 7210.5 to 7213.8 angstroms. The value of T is 13.9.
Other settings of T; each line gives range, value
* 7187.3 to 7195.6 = 13.3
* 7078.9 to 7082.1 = 11.2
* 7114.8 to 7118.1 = 12.9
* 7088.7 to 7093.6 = 12.6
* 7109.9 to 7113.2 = 14.6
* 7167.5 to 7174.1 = 12.8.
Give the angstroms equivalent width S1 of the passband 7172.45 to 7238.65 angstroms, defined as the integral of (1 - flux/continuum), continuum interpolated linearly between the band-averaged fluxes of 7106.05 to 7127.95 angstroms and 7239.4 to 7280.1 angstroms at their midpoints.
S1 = 1.5 angstroms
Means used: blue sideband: 13.5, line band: 12.9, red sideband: 13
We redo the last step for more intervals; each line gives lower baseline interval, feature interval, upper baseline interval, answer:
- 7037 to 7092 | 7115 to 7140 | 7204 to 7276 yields 0.1 angstroms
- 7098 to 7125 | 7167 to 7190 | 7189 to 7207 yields 1.3 angstroms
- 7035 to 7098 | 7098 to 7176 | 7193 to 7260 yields 0.1 angstroms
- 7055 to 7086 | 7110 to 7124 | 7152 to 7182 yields -1.3 angstroms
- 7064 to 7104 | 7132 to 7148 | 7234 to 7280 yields 0.9 angstroms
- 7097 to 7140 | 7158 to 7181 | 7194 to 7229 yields -0.1 angstroms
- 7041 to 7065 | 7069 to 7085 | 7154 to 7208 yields 1.4 angstroms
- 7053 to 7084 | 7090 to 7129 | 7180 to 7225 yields -1.5 angstroms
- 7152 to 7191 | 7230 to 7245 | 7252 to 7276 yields -0.9 angstroms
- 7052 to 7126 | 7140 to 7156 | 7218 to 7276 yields 0.8 angstroms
